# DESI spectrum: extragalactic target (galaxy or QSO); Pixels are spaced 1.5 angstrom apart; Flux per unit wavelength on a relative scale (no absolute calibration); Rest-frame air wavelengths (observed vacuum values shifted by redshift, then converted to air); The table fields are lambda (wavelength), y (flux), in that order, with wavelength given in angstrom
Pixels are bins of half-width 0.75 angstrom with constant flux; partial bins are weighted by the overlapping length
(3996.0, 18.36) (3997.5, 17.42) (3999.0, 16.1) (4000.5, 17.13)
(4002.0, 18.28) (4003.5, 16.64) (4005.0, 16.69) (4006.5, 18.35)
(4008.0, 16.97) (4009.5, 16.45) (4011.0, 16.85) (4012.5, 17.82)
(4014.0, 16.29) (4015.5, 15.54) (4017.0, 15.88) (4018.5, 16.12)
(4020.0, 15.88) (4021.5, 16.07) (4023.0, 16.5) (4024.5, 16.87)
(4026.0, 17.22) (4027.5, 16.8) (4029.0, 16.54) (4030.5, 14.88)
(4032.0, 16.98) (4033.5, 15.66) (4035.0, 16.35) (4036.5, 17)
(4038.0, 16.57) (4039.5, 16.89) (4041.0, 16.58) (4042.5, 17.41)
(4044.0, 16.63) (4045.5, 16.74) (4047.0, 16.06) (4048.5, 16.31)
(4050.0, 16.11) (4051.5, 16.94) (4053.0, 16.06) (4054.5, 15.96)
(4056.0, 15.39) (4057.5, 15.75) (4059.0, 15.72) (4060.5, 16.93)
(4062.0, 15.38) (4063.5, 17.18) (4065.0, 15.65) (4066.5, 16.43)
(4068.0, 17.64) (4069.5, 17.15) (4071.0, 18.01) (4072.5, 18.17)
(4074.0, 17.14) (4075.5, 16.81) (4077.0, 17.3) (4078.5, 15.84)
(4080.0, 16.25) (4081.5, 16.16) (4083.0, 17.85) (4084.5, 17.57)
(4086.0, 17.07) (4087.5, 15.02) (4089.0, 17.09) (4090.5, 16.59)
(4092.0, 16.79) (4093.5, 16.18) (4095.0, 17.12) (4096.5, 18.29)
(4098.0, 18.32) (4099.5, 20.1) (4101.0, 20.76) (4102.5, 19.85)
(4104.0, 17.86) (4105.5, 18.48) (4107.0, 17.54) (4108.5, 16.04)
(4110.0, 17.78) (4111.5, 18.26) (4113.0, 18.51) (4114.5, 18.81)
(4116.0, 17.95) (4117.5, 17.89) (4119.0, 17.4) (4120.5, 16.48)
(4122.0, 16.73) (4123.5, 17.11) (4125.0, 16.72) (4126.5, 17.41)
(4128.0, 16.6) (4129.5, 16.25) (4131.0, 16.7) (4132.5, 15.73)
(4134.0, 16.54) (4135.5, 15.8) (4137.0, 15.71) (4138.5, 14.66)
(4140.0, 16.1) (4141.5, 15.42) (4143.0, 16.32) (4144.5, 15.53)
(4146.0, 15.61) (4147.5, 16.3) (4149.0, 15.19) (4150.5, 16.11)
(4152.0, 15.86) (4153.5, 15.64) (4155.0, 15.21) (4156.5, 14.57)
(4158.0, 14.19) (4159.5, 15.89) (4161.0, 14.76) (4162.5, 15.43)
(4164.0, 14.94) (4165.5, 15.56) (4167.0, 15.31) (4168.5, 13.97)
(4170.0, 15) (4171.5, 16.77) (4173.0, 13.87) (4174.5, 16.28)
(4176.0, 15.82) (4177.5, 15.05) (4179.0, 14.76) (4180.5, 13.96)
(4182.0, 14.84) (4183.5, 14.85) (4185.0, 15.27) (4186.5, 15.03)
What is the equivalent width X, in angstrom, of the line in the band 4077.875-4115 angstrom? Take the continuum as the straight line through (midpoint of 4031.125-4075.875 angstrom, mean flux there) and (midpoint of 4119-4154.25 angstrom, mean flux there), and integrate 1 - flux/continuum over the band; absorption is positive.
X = -2.8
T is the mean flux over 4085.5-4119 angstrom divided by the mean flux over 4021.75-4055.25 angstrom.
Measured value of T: 1.08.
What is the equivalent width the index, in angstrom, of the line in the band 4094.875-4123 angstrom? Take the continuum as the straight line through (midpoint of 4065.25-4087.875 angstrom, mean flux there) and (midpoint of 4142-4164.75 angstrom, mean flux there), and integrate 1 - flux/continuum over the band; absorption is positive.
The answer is -3.1 angstrom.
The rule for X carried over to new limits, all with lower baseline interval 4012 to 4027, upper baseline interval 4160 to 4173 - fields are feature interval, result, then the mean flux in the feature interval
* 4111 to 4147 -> -2.76 angstrom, 16.7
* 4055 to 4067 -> 0.00 angstrom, 16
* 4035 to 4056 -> -0.43 angstrom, 16.5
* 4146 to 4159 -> -0.11 angstrom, 15.4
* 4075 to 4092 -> -0.89 angstrom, 16.7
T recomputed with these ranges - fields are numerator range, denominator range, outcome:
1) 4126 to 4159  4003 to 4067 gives 0.96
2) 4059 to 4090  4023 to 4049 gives 1.01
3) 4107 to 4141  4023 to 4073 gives 1.02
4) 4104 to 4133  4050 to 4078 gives 1.04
